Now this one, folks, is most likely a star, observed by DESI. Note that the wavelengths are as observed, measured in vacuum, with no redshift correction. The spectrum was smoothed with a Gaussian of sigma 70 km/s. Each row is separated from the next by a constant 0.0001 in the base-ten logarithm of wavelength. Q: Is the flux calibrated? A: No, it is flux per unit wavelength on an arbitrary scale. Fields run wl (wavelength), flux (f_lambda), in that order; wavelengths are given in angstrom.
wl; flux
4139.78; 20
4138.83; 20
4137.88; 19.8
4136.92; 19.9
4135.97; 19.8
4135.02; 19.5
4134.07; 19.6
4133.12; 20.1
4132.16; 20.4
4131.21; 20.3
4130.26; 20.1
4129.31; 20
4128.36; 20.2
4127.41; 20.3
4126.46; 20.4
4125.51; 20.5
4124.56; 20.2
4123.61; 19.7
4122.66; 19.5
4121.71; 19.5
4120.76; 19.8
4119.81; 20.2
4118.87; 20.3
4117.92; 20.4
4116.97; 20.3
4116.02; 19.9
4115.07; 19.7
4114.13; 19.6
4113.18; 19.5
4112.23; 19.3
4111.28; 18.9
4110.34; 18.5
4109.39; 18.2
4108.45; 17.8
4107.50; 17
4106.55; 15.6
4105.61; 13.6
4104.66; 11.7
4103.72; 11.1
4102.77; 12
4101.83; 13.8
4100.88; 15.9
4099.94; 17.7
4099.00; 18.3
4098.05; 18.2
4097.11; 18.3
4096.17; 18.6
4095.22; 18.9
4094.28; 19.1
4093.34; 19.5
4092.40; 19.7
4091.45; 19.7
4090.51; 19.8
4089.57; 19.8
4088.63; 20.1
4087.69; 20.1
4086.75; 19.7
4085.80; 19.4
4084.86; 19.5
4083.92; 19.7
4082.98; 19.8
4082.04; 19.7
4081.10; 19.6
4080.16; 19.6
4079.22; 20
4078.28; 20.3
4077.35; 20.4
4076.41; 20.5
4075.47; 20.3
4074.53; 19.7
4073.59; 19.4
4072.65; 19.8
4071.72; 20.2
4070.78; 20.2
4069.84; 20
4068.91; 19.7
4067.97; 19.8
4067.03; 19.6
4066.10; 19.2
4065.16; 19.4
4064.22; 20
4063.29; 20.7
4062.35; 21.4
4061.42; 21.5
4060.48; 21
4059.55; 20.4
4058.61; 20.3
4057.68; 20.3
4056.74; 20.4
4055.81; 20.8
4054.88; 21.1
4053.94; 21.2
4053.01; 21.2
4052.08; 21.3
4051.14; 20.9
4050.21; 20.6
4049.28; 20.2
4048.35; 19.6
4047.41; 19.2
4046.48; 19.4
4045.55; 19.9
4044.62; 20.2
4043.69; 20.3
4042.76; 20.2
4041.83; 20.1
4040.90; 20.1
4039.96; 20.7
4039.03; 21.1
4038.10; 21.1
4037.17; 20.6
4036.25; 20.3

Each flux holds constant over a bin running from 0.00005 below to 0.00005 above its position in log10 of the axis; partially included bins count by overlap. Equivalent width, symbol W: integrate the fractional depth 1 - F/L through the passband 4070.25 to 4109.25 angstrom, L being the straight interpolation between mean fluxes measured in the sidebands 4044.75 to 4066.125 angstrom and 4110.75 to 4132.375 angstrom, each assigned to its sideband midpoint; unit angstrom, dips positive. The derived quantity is 3.5 angstrom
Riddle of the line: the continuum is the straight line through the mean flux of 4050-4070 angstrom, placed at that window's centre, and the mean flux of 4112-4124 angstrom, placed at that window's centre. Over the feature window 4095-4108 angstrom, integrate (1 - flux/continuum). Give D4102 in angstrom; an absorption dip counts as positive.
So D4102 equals 2.80 angstrom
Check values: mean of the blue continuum 20.5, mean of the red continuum 19.8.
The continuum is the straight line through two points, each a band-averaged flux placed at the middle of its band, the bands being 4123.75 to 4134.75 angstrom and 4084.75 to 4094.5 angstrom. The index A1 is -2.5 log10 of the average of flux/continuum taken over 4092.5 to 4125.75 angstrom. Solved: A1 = 0.11 mag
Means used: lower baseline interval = 19.7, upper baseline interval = 20.2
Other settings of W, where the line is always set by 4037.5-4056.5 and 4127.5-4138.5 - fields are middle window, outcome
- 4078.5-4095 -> 0.4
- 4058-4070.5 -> 0.1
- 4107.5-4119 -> 0.5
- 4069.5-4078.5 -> 0.1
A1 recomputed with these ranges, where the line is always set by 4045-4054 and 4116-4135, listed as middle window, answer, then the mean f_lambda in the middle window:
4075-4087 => 0.018 mag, 19.9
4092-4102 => 0.116 mag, 18.1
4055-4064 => -0.025 mag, 20.8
